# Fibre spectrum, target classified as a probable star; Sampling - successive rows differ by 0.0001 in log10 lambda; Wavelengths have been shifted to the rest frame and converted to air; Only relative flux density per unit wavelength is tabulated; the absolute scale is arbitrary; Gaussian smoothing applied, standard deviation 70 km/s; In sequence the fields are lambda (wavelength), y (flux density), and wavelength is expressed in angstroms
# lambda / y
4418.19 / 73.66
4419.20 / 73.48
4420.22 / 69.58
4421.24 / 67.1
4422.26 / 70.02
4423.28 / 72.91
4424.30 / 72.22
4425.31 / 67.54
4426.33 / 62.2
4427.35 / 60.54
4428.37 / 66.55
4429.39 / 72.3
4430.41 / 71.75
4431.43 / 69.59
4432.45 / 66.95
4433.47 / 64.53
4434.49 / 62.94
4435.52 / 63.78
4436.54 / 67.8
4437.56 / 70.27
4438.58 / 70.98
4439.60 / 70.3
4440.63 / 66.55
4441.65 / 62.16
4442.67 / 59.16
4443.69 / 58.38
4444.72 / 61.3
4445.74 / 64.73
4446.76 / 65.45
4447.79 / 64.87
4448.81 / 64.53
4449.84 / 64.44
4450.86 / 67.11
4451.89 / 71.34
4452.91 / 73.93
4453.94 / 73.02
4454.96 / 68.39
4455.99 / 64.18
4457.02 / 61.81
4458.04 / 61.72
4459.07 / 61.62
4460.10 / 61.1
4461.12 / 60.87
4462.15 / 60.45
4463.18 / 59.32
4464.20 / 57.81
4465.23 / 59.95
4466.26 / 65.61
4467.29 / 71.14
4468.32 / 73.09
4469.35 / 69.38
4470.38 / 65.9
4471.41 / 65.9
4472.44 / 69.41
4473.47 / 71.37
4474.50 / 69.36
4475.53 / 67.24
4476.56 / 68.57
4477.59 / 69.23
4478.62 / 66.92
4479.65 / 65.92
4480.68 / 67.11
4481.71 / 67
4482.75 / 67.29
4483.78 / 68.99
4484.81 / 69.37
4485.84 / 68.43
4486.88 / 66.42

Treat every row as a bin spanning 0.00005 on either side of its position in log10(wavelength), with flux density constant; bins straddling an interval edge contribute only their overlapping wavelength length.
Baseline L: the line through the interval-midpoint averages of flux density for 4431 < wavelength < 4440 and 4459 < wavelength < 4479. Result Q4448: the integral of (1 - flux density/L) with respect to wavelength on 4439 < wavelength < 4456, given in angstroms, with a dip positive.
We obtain 0.2 angstroms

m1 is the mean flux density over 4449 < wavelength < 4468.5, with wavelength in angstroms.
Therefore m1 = 64.9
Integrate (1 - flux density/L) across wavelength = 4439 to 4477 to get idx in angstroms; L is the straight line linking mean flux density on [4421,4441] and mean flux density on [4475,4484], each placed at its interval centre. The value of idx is 1.3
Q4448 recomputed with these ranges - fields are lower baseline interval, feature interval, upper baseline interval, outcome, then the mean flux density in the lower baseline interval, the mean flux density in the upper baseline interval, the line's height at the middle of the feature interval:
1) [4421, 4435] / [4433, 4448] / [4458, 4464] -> 0.03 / 67.7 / 60.7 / 65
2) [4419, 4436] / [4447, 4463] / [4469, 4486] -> 0.65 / 67.7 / 68.1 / 67.9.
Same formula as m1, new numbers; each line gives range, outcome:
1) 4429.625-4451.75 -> 65.8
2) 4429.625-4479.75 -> 66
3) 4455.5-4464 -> 61.3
